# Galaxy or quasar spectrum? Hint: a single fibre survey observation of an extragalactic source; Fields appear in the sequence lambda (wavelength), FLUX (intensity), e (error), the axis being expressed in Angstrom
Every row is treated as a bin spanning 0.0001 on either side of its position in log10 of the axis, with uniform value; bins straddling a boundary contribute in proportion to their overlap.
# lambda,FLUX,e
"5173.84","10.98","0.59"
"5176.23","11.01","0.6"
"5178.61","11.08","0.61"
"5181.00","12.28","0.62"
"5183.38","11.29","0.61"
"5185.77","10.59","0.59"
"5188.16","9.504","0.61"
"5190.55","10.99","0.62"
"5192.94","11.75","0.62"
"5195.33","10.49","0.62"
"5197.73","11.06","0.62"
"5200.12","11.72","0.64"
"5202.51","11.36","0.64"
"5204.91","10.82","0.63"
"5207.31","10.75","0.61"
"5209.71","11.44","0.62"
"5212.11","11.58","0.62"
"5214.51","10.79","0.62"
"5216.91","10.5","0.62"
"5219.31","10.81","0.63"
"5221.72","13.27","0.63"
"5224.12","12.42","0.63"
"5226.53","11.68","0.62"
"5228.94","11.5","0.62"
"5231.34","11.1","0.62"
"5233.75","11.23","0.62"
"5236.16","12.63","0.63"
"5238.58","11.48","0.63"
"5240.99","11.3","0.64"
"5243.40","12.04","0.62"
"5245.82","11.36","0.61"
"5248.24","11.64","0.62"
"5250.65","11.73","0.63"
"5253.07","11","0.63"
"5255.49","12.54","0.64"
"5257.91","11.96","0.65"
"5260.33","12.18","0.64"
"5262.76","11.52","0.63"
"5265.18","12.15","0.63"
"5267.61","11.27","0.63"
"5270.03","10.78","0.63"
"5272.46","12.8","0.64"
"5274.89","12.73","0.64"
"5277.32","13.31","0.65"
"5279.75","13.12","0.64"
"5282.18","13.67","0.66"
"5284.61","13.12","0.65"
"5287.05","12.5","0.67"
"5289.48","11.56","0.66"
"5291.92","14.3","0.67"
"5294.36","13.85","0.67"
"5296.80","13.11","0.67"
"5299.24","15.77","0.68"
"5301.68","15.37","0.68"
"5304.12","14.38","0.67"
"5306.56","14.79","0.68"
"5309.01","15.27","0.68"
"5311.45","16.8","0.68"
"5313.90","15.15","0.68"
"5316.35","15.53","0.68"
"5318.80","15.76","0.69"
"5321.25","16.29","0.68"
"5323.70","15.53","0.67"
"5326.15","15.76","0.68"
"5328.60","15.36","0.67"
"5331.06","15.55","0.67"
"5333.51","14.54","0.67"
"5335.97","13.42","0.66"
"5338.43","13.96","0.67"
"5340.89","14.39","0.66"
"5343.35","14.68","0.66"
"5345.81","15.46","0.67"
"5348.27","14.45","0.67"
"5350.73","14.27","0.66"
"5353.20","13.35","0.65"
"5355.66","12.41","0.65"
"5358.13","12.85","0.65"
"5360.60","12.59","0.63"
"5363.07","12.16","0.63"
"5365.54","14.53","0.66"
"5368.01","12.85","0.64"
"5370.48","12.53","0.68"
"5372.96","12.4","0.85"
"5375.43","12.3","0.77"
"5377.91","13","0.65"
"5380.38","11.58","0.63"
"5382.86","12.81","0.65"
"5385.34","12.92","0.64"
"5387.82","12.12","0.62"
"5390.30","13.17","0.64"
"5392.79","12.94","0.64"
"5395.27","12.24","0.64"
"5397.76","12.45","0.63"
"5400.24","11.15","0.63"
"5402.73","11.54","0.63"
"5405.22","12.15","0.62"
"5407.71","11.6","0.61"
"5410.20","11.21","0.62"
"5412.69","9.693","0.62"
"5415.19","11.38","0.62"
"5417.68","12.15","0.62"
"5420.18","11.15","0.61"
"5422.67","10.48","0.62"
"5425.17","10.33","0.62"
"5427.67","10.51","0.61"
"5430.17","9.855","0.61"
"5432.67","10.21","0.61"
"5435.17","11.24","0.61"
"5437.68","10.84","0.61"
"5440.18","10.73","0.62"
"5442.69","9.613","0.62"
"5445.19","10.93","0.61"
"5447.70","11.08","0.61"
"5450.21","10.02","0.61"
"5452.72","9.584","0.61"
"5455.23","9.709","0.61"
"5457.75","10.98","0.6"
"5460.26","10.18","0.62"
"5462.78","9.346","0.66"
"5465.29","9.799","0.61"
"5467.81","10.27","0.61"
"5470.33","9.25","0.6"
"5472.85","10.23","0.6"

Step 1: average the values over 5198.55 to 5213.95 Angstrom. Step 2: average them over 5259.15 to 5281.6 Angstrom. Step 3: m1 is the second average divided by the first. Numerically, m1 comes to 1.09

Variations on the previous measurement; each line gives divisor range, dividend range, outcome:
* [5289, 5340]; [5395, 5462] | 0.73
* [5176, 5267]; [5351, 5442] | 1.04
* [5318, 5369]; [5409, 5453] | 0.74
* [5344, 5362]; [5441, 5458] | 0.75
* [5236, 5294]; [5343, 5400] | 1.06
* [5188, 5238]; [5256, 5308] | 1.15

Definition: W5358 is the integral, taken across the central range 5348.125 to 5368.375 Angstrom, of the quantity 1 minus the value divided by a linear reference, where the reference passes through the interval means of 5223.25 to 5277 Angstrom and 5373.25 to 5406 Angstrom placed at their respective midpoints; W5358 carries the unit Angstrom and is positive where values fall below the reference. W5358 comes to -1.7 Angstrom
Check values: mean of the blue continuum 11.8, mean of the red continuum 12.3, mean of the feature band 13.2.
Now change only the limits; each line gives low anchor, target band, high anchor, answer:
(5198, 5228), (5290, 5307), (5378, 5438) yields -4.3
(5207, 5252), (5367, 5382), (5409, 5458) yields -2.2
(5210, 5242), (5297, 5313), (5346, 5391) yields -3.8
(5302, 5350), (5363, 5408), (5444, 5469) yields 1.4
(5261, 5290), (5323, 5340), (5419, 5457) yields -4.5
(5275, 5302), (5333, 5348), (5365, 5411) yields -1.7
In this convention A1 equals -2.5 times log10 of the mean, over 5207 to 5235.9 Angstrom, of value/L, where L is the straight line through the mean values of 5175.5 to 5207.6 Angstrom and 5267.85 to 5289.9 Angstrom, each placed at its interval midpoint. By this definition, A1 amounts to 0.01 mag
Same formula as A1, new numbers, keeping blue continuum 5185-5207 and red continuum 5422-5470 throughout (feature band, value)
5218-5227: -0.11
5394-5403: -0.15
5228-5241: -0.07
